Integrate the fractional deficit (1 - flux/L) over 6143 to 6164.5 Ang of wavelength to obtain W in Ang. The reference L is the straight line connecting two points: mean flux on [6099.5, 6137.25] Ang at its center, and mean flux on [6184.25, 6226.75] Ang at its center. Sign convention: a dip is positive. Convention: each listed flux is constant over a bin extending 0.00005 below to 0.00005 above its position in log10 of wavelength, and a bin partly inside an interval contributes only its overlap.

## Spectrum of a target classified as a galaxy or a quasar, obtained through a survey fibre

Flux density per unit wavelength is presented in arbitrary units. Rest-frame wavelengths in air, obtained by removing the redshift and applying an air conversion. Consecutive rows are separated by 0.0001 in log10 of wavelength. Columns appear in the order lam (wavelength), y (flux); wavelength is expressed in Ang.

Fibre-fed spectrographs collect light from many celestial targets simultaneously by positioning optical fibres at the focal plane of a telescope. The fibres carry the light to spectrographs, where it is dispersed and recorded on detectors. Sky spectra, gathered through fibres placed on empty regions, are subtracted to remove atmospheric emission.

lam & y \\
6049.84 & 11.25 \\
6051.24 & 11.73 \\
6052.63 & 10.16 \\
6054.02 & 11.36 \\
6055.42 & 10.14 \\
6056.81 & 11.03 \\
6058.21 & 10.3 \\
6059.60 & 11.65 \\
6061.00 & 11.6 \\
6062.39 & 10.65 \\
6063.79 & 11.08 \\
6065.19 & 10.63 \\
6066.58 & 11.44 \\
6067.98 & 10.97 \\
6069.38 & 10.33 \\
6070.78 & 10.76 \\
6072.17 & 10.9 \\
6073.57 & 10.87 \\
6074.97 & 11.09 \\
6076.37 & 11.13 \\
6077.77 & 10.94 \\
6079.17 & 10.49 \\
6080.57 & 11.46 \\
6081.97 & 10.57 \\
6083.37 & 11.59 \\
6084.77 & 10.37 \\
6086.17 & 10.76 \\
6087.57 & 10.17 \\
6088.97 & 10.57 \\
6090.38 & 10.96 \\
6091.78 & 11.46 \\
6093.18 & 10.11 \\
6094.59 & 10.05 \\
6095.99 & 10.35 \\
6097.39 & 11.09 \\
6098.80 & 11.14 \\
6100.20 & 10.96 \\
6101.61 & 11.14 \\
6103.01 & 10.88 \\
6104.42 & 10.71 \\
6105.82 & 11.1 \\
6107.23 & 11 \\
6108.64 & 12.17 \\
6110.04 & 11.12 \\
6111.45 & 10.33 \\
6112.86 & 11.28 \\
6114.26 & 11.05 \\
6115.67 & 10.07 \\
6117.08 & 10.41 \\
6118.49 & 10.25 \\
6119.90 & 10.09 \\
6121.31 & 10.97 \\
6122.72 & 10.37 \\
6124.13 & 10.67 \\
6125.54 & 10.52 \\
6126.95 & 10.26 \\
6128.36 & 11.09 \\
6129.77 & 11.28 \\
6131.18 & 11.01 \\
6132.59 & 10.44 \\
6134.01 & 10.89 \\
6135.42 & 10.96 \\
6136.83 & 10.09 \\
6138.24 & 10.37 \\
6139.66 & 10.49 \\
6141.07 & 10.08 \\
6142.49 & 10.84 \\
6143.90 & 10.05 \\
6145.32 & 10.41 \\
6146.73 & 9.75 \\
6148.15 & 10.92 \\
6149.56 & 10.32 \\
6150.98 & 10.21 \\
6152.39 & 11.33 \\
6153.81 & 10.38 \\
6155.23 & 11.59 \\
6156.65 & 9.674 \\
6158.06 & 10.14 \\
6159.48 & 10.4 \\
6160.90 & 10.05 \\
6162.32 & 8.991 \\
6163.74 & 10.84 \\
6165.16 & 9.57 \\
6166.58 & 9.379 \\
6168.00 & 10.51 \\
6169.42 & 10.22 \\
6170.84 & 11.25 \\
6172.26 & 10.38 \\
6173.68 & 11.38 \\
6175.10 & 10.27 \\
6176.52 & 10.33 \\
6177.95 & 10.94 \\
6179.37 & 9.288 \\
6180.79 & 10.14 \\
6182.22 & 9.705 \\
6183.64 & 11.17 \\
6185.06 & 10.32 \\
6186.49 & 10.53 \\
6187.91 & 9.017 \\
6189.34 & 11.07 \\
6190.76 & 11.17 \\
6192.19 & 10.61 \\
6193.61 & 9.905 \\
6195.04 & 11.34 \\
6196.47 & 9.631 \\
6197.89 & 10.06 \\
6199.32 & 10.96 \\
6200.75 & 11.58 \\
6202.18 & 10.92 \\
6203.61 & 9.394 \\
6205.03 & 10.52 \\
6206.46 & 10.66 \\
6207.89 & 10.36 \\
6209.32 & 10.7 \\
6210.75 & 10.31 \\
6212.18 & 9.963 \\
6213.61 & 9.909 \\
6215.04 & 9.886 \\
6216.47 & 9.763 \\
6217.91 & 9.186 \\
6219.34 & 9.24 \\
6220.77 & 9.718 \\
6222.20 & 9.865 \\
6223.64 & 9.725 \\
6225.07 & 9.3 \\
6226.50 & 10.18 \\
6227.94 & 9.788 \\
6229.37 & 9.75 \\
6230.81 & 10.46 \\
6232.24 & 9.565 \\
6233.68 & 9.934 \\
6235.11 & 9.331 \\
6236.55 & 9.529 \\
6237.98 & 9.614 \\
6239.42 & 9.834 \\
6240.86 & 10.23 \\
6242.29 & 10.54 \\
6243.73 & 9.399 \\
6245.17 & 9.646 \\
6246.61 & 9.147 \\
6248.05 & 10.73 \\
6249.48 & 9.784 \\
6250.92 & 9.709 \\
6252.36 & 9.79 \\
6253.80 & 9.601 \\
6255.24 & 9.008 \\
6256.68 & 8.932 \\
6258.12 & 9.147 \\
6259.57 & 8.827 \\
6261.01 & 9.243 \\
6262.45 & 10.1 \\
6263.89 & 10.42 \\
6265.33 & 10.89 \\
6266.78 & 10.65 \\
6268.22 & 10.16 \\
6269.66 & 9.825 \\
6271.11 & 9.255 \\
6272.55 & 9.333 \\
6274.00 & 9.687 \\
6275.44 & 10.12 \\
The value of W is 0.4 Ang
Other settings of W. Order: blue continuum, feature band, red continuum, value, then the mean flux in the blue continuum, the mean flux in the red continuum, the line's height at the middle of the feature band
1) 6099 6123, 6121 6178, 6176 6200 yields 0.7 Ang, 10.8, 10.4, 10.6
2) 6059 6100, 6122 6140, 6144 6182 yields -0.2 Ang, 10.9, 10.3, 10.5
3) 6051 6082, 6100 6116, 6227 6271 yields -0.5 Ang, 10.9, 9.78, 10.7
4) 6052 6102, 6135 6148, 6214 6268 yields 0.1 Ang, 10.8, 9.75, 10.4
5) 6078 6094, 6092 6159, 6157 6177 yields -0.8 Ang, 10.8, 10.3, 10.5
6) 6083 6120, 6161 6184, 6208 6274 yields 0.0 Ang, 10.8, 9.78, 10.3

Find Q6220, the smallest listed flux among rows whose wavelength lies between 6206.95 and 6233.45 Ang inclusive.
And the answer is 9.186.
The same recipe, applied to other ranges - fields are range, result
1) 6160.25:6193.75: 8.991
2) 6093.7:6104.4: 10.05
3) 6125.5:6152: 9.75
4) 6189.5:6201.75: 9.631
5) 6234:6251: 9.147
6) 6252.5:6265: 8.827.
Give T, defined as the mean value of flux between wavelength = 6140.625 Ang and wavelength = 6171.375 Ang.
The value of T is 10.3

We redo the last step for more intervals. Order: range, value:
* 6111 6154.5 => 10.6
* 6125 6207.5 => 10.4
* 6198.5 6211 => 10.6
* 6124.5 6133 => 10.8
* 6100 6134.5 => 10.8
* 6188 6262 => 9.94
